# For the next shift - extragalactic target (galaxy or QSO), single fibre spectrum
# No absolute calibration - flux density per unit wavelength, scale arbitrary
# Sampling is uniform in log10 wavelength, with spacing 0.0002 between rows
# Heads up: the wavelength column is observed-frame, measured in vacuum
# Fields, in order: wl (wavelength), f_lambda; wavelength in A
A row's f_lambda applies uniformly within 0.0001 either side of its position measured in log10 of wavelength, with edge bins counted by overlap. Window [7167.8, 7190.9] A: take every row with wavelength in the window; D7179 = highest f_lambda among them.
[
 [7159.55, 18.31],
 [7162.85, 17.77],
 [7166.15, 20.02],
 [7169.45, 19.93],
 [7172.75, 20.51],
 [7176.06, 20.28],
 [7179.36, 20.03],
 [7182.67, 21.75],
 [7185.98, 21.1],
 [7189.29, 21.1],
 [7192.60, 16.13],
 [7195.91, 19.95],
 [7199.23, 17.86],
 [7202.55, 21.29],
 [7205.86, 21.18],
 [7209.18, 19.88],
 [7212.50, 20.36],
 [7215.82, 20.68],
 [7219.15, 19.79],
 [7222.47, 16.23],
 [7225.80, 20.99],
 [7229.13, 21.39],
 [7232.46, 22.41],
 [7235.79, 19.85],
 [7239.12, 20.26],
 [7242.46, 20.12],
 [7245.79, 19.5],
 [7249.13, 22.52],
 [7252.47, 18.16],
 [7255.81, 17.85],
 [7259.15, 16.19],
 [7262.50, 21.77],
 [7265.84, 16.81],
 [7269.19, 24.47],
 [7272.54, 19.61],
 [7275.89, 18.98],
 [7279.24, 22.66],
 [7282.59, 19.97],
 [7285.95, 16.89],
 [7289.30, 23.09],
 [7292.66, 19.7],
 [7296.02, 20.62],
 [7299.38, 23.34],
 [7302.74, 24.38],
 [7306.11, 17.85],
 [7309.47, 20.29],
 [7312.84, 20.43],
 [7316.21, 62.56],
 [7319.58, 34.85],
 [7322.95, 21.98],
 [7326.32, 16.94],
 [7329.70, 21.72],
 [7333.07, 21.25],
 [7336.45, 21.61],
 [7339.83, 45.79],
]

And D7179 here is 21.75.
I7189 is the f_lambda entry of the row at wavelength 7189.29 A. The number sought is 21.1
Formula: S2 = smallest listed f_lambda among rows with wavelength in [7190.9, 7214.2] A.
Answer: 16.13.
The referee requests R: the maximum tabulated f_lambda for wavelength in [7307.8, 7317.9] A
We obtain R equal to 62.56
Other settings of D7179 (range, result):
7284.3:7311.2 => 24.38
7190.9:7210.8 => 21.29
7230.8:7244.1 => 22.41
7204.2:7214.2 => 21.18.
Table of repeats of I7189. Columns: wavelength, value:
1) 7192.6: 16.13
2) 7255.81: 17.85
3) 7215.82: 20.68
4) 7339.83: 45.79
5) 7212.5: 20.36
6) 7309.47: 20.29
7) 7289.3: 23.09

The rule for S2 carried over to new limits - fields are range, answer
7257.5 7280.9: 16.19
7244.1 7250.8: 19.5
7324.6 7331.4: 16.94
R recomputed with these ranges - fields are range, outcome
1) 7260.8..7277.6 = 24.47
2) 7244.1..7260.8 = 22.52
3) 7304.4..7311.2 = 20.29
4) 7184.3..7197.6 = 21.1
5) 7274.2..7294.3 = 23.09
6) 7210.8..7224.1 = 20.68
